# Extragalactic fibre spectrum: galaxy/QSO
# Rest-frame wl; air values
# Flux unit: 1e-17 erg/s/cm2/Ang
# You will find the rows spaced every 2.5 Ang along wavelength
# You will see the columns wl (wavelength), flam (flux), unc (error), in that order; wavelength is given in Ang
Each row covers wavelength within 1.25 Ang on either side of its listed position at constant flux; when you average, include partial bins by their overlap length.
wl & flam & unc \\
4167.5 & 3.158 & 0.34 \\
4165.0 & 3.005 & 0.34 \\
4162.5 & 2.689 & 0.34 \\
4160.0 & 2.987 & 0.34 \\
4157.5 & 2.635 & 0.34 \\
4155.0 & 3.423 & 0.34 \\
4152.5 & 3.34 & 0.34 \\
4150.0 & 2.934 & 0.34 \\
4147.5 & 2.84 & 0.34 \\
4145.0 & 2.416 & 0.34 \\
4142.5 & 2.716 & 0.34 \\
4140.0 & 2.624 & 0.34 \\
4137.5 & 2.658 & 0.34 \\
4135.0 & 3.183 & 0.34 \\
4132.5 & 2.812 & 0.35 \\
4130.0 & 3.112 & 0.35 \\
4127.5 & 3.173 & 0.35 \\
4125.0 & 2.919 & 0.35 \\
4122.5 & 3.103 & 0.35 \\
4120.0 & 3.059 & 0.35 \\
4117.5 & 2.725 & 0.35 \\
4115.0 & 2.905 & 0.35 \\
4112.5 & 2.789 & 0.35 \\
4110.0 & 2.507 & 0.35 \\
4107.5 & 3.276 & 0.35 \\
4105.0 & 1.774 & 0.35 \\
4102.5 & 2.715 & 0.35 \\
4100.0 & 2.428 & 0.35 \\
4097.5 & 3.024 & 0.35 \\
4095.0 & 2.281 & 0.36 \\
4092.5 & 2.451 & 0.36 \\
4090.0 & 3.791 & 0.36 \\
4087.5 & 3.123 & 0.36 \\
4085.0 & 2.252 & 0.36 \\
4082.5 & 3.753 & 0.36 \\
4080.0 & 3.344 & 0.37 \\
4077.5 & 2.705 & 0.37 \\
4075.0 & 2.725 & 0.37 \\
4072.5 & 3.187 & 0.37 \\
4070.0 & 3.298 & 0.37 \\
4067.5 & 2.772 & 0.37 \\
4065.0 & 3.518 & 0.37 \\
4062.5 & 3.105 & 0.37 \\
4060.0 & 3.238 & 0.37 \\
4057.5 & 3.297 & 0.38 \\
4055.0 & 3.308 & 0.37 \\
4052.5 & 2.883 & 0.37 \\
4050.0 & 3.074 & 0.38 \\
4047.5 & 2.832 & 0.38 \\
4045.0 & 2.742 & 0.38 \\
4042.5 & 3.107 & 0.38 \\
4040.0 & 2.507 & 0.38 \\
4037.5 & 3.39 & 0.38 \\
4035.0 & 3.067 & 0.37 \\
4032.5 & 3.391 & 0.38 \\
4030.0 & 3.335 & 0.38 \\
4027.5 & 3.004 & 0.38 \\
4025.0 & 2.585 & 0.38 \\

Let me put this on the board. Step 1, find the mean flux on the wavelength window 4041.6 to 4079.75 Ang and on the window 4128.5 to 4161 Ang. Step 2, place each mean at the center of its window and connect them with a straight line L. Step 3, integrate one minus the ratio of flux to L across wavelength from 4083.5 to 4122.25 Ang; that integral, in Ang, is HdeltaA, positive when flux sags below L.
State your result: 2.91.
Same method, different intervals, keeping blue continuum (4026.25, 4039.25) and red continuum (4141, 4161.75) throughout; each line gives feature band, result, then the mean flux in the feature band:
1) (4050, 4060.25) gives 0.0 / 3.16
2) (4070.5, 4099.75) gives 1.1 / 2.96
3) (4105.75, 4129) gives 0.6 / 2.92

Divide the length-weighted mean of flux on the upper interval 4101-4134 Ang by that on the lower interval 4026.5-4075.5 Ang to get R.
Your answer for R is 0.92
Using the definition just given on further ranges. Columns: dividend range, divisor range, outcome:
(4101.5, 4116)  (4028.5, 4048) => 0.87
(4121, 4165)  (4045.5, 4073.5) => 0.93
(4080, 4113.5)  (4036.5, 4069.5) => 0.92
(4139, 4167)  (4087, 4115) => 1.05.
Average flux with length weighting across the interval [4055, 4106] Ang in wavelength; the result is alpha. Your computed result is 2.95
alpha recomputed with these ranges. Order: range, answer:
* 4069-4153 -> 2.88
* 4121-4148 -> 2.87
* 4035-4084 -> 3.09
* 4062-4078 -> 3.06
